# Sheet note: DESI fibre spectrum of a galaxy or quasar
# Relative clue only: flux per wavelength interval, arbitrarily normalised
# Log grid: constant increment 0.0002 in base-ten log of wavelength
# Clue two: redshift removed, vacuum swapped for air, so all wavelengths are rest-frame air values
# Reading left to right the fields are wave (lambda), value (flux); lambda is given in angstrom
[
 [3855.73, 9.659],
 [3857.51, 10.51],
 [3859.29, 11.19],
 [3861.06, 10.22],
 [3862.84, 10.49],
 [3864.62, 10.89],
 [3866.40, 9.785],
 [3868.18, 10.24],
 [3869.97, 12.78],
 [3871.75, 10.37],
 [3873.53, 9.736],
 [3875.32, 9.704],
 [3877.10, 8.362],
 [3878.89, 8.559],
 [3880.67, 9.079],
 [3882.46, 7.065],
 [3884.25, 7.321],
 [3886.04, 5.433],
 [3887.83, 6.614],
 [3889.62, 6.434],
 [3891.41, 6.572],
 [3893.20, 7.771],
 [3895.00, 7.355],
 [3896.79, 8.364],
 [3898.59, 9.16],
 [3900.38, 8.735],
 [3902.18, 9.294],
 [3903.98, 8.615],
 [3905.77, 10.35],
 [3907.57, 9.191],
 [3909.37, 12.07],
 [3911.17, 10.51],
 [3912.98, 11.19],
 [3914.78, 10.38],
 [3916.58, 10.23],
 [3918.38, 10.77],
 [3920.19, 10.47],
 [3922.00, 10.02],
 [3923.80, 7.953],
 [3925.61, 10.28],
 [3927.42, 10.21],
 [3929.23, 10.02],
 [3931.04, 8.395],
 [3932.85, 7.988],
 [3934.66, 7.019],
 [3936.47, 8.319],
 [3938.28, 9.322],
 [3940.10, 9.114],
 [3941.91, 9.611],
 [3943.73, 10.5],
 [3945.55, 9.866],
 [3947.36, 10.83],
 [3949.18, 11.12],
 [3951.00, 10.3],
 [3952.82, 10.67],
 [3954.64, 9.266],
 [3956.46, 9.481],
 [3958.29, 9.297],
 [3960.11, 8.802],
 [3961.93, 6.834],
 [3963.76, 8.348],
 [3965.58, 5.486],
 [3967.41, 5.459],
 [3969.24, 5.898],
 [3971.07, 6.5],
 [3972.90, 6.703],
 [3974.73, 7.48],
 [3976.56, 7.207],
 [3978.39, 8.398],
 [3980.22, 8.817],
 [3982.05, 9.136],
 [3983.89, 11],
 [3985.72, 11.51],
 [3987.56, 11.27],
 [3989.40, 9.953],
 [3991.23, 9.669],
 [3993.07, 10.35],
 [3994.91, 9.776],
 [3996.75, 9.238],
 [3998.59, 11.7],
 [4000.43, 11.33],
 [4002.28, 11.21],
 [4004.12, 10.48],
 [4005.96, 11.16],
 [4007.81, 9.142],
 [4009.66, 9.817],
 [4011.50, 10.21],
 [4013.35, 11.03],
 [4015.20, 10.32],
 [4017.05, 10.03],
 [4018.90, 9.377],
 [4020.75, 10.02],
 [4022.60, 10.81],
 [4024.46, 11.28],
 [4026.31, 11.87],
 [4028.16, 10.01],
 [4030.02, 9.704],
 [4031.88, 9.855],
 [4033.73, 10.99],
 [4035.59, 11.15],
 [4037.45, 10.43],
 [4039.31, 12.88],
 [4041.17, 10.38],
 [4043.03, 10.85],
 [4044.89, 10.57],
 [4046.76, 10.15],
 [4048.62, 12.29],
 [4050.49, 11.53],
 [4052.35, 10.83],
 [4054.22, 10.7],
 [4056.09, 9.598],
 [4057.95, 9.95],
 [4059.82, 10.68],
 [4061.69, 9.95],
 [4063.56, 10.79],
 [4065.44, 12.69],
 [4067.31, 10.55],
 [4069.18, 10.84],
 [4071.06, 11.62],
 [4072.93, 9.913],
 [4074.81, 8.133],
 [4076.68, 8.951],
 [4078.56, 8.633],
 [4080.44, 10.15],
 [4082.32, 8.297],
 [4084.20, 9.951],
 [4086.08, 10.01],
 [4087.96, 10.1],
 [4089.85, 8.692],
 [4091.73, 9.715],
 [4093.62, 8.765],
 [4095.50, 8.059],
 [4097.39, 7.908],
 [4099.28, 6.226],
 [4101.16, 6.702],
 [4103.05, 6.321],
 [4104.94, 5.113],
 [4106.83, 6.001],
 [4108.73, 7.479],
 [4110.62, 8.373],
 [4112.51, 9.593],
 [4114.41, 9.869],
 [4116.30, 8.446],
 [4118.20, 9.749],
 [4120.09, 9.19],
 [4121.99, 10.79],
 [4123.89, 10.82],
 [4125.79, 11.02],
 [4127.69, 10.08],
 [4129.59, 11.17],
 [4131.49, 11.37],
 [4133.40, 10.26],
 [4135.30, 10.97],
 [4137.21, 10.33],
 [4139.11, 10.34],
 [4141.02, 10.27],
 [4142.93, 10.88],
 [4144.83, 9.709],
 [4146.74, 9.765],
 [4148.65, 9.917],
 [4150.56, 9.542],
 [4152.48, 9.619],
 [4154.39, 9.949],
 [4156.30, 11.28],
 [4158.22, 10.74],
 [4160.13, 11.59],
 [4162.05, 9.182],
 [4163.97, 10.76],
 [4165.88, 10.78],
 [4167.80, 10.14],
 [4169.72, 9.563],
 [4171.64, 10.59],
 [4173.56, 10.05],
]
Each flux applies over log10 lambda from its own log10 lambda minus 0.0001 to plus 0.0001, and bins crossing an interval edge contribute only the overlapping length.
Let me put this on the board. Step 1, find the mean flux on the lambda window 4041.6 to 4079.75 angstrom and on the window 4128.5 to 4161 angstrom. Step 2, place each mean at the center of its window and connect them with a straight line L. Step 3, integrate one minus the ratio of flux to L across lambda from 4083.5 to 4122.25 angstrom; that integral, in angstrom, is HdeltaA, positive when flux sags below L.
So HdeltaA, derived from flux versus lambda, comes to 7.7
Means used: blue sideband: 10.5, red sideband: 10.4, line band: 8.38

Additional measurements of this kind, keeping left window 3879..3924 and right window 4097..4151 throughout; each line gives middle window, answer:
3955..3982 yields 4.2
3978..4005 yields -3.8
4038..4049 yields -2.4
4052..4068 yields -2.6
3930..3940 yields 0.7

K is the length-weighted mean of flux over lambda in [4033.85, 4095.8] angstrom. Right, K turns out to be 10.3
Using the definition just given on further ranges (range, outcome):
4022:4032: 10.6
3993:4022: 10.3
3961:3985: 7.52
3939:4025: 9.48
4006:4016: 10.2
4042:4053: 11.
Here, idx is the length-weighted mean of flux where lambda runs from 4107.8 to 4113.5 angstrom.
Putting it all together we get 8.49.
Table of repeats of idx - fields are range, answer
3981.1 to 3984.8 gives 10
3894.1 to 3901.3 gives 8.4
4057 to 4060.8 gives 10.3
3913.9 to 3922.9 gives 10.4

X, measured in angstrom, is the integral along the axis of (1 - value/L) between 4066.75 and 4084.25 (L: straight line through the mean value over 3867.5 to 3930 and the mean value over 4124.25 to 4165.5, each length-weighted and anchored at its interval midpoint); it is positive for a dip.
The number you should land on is 0.7 angstrom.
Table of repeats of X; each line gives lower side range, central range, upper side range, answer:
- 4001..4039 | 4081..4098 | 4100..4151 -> 1.2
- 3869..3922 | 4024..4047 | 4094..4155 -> -4.0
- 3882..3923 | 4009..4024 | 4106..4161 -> -1.3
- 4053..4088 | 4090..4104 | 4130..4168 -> 3.4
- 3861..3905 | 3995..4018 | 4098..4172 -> -3.2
